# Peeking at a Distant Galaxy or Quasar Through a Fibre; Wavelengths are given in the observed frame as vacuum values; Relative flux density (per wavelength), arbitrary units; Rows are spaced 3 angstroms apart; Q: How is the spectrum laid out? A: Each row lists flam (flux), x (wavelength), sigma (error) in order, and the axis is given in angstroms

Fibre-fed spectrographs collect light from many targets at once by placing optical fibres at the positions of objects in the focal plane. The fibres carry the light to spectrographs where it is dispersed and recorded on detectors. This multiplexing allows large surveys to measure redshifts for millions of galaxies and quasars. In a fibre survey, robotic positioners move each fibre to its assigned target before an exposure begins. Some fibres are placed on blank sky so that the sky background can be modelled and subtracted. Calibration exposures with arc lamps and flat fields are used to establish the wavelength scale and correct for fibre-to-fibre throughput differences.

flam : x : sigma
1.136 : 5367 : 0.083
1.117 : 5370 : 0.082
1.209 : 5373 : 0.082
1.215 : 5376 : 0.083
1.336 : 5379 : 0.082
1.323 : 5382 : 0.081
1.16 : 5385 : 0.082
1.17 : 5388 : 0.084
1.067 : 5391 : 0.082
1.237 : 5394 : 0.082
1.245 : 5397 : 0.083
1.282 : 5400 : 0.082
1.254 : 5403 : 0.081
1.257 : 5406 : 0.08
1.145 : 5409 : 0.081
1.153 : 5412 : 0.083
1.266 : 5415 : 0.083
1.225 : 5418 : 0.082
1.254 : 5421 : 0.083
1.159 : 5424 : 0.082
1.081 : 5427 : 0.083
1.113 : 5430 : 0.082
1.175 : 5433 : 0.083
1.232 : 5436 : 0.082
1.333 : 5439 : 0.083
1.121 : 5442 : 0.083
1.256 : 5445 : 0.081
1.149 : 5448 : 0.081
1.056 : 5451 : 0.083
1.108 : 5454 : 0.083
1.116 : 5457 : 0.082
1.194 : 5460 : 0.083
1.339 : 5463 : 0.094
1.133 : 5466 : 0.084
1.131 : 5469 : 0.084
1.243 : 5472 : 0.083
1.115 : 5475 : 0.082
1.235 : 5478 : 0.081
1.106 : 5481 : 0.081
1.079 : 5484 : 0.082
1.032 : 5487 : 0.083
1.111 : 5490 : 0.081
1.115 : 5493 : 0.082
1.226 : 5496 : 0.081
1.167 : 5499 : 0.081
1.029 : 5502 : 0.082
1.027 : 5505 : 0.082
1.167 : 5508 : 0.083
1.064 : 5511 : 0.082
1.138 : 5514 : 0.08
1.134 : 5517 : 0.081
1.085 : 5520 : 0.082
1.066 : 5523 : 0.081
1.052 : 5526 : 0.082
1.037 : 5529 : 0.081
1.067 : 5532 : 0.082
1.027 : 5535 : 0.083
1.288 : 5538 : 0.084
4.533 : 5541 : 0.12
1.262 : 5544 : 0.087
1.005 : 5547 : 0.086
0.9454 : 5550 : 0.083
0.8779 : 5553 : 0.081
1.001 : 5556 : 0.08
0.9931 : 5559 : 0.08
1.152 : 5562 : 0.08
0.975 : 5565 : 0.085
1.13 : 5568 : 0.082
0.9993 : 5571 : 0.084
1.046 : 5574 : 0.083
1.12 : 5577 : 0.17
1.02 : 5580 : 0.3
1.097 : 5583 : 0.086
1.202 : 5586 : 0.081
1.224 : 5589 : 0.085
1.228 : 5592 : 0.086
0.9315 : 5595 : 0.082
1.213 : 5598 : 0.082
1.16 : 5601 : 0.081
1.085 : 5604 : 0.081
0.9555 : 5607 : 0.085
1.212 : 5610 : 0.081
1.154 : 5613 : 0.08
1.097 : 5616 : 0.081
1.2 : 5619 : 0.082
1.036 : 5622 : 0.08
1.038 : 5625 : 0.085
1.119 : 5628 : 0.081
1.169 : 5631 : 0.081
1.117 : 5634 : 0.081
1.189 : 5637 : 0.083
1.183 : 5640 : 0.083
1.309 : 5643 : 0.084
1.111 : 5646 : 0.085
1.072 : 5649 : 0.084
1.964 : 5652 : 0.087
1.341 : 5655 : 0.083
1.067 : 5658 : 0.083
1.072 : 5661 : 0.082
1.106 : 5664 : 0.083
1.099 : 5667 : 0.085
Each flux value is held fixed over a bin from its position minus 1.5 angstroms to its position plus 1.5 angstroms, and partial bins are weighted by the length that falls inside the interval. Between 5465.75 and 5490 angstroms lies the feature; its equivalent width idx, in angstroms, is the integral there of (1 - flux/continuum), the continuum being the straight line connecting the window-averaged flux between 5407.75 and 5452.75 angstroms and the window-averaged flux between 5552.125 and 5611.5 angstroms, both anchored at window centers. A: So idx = 0.4 angstroms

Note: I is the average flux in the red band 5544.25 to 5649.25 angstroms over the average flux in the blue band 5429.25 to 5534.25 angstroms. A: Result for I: 0.97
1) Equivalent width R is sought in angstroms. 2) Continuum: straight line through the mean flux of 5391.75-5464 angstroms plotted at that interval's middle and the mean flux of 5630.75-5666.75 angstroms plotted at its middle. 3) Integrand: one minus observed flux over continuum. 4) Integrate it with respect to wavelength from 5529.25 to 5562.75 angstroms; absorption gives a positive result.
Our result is -4.4 angstroms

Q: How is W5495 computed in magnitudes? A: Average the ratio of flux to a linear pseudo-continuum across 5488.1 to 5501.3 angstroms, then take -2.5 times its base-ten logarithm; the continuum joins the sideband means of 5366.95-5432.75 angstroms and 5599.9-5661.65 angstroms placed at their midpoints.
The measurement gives 0.04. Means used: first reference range 1.2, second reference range 1.18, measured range 1.14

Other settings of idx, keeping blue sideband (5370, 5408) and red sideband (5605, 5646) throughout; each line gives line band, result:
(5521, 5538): 1.4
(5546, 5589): 4.1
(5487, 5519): 1.8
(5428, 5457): 0.9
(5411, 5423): -0.1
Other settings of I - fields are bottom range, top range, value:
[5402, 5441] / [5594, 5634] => 0.92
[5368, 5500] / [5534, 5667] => 1.02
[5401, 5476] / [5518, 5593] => 1.03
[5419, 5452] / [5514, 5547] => 1.21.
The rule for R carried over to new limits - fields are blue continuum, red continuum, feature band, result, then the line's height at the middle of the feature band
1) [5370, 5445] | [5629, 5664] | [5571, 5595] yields 2.2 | 1.22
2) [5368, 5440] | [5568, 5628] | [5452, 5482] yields 0.1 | 1.17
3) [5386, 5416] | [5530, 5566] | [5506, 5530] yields 4.1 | 1.32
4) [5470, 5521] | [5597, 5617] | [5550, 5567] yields 1.9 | 1.12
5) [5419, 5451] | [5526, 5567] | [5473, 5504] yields 3.0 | 1.24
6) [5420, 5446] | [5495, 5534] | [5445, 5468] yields 0.0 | 1.16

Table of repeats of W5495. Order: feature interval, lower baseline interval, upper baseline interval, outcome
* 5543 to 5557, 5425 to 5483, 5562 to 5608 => 0.11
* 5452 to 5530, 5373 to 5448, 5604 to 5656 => 0.07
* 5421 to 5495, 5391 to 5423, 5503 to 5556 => 0.08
